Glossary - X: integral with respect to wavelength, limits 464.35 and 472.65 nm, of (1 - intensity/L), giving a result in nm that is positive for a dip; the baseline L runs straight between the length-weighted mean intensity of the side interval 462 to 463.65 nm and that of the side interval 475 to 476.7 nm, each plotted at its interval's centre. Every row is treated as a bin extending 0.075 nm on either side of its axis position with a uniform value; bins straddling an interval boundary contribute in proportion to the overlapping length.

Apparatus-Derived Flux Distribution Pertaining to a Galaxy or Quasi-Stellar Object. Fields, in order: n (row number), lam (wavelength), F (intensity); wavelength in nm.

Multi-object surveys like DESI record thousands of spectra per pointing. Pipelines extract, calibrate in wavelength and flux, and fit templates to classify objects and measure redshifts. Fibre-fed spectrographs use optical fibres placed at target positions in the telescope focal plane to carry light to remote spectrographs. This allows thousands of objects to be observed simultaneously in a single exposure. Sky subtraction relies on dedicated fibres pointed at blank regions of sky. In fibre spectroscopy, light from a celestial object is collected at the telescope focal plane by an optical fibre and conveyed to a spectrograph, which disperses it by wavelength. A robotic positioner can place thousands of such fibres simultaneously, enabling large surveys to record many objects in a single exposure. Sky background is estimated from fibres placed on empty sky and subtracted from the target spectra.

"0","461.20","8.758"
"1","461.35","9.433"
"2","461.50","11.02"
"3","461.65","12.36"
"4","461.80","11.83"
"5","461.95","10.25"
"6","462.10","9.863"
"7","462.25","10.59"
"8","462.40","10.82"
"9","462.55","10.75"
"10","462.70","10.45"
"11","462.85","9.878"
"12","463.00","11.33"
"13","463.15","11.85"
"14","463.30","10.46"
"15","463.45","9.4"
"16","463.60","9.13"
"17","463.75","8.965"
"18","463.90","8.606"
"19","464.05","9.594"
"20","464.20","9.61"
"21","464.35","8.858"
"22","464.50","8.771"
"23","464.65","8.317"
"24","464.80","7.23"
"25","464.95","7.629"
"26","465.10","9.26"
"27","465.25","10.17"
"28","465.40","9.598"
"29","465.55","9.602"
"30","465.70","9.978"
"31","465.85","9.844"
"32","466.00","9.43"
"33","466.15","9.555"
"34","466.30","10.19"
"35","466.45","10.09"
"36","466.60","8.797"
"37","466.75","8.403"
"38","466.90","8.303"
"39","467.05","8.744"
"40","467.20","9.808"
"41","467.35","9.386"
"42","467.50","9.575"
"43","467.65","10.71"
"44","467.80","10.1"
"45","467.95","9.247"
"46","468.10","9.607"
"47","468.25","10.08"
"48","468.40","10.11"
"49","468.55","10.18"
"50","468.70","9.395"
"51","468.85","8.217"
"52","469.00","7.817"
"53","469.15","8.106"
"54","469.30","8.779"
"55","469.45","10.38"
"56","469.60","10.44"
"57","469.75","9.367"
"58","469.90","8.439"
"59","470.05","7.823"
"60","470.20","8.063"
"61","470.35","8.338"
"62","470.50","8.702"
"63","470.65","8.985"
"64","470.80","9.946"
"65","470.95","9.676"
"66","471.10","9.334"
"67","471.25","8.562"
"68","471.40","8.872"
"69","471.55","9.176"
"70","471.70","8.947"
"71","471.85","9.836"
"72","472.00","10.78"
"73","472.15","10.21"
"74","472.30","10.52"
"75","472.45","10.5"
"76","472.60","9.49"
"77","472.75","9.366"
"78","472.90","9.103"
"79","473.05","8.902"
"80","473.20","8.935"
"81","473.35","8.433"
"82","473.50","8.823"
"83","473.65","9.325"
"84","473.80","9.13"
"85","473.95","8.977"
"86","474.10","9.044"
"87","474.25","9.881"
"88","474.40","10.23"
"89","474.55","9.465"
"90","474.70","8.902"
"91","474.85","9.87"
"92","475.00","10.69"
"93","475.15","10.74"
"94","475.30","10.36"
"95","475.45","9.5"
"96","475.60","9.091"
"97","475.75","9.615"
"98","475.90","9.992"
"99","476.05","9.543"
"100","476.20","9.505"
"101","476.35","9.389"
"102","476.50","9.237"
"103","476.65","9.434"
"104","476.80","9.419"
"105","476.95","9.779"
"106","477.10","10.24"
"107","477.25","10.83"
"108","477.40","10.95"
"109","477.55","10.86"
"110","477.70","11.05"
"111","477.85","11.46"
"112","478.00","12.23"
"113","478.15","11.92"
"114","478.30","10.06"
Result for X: 0.675 nm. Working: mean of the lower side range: 10.4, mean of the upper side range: 9.72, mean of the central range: 9.29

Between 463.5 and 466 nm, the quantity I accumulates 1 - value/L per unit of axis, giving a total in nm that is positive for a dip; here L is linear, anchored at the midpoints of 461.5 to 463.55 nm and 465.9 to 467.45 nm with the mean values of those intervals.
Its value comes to 0.22 nm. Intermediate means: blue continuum 10.7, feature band 9.09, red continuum 9.28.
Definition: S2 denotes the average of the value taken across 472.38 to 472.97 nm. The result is 9.61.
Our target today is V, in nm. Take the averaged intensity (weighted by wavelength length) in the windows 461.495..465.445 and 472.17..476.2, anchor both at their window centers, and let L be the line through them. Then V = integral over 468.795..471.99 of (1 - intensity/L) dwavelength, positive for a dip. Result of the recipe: 0.22 nm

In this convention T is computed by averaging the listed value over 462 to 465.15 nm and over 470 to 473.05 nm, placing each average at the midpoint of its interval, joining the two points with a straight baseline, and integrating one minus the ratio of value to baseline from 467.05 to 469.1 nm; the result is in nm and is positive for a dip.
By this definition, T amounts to -0.02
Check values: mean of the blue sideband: 9.6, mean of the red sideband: 9.31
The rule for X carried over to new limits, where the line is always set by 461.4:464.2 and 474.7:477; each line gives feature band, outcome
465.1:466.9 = 0.118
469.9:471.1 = 0.142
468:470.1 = 0.176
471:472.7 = 0.045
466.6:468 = 0.111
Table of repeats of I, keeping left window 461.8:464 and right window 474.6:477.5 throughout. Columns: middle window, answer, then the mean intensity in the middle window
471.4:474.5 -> 0.148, 9.47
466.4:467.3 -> 0.098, 9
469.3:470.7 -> 0.151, 8.94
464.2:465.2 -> 0.166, 8.48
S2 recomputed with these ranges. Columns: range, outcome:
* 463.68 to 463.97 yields 8.79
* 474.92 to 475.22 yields 10.7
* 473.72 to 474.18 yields 9.06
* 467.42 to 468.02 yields 9.91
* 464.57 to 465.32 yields 8.51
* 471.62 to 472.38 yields 10.1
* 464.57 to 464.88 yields 7.79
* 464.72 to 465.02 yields 7.44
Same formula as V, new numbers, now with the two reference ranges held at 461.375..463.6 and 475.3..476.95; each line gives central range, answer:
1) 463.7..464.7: 0.15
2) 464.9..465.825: 0.09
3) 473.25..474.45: 0.06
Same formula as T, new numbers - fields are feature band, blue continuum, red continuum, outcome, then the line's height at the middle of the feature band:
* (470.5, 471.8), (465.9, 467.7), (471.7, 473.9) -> 0.041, 9.47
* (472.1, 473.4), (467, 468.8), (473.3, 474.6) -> -0.019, 9.36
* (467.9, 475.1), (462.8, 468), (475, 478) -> 0.365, 9.81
